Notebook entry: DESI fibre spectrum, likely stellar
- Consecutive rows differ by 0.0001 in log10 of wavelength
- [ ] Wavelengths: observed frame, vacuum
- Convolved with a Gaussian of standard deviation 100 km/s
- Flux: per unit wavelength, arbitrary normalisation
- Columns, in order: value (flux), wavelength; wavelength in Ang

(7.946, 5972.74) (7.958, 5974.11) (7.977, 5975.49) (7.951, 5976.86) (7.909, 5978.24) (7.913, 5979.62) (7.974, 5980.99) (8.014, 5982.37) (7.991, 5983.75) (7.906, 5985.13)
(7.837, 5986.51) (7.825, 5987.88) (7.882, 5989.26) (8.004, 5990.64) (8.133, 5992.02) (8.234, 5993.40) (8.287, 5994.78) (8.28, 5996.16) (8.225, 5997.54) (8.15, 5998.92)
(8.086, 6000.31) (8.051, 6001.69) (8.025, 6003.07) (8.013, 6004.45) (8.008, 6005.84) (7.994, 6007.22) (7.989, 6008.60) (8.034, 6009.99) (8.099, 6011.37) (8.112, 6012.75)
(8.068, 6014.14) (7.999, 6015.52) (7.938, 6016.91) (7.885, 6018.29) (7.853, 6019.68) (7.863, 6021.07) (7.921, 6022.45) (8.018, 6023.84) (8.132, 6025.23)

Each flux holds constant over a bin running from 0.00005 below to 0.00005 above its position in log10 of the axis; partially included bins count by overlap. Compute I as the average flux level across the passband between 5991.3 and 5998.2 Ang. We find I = 8.23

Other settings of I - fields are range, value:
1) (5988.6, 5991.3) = 7.94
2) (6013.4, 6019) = 7.97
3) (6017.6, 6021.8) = 7.87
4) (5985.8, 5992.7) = 7.94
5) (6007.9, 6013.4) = 8.07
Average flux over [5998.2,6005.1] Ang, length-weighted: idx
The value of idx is 8.06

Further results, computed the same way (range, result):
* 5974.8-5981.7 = 7.95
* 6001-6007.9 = 8.02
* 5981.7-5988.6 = 7.92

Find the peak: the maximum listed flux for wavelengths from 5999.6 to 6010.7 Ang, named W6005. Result 8.086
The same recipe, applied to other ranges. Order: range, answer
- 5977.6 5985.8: 8.014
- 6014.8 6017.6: 7.999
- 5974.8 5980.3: 7.977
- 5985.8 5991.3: 8.004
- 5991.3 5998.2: 8.287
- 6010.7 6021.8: 8.112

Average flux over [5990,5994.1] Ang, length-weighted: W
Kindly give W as 8.12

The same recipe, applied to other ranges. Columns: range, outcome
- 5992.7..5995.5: 8.26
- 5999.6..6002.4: 8.06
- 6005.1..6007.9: 7.99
